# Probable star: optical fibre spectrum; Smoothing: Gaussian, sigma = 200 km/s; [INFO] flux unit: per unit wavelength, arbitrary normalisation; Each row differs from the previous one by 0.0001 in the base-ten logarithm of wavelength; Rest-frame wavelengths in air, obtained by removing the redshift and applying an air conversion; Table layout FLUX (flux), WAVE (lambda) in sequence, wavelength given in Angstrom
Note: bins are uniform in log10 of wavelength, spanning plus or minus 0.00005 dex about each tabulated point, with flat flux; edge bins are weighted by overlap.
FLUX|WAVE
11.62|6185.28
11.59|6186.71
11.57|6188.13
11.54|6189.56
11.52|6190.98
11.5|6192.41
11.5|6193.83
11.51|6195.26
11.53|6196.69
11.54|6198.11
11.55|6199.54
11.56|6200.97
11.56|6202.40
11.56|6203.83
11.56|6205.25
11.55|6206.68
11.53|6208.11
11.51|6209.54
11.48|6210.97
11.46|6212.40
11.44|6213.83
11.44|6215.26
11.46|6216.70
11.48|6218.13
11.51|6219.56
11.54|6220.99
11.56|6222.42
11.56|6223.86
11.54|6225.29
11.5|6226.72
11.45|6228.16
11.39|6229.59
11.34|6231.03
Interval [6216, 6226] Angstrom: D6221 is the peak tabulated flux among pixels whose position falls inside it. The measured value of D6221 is 11.56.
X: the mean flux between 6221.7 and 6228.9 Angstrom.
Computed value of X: 11.5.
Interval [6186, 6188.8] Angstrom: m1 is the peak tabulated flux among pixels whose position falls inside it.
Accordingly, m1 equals 11.59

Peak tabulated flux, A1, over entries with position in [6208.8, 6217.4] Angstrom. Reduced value 11.51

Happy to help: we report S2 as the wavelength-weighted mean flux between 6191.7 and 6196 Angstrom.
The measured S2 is 11.5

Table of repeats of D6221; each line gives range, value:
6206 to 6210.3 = 11.55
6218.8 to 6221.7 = 11.54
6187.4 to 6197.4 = 11.57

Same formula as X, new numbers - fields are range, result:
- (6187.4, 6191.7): 11.5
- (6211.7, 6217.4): 11.4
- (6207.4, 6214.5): 11.5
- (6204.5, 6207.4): 11.6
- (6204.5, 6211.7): 11.5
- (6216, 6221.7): 11.5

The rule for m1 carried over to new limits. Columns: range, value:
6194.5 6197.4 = 11.53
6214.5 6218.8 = 11.48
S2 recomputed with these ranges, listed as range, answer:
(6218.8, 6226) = 11.5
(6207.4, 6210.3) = 11.5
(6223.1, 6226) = 11.5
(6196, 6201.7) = 11.5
